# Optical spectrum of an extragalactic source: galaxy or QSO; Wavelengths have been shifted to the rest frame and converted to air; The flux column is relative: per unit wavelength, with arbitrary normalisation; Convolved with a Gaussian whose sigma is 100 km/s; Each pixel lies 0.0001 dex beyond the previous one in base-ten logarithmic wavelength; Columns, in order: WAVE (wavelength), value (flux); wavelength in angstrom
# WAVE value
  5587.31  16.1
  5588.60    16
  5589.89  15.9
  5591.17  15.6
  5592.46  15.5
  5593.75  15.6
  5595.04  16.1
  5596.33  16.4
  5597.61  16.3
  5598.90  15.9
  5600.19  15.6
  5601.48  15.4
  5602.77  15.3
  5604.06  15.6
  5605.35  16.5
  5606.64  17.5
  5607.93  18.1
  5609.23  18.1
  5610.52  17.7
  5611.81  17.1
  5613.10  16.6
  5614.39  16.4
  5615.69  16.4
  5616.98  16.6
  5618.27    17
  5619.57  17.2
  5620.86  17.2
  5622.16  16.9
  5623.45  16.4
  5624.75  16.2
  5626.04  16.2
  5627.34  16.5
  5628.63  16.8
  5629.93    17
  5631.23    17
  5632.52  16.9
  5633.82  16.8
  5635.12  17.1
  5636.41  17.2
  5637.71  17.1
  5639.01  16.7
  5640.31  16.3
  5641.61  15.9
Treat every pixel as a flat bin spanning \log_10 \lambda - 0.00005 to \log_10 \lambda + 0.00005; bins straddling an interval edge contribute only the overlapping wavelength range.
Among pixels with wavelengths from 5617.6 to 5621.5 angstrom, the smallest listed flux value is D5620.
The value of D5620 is 17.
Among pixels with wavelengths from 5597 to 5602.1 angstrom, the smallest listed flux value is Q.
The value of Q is 15.4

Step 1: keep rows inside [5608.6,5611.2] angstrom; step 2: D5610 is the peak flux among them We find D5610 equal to 18.1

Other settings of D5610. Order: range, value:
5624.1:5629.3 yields 16.8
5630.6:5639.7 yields 17.2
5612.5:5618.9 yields 17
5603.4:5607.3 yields 17.5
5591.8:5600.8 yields 16.4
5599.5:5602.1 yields 15.6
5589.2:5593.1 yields 15.9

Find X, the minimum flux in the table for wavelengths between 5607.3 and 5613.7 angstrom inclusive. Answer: 16.6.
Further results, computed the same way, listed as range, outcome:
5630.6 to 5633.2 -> 16.9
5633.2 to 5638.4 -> 16.8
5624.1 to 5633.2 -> 16.2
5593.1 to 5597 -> 15.6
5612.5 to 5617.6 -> 16.4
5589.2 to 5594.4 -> 15.5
